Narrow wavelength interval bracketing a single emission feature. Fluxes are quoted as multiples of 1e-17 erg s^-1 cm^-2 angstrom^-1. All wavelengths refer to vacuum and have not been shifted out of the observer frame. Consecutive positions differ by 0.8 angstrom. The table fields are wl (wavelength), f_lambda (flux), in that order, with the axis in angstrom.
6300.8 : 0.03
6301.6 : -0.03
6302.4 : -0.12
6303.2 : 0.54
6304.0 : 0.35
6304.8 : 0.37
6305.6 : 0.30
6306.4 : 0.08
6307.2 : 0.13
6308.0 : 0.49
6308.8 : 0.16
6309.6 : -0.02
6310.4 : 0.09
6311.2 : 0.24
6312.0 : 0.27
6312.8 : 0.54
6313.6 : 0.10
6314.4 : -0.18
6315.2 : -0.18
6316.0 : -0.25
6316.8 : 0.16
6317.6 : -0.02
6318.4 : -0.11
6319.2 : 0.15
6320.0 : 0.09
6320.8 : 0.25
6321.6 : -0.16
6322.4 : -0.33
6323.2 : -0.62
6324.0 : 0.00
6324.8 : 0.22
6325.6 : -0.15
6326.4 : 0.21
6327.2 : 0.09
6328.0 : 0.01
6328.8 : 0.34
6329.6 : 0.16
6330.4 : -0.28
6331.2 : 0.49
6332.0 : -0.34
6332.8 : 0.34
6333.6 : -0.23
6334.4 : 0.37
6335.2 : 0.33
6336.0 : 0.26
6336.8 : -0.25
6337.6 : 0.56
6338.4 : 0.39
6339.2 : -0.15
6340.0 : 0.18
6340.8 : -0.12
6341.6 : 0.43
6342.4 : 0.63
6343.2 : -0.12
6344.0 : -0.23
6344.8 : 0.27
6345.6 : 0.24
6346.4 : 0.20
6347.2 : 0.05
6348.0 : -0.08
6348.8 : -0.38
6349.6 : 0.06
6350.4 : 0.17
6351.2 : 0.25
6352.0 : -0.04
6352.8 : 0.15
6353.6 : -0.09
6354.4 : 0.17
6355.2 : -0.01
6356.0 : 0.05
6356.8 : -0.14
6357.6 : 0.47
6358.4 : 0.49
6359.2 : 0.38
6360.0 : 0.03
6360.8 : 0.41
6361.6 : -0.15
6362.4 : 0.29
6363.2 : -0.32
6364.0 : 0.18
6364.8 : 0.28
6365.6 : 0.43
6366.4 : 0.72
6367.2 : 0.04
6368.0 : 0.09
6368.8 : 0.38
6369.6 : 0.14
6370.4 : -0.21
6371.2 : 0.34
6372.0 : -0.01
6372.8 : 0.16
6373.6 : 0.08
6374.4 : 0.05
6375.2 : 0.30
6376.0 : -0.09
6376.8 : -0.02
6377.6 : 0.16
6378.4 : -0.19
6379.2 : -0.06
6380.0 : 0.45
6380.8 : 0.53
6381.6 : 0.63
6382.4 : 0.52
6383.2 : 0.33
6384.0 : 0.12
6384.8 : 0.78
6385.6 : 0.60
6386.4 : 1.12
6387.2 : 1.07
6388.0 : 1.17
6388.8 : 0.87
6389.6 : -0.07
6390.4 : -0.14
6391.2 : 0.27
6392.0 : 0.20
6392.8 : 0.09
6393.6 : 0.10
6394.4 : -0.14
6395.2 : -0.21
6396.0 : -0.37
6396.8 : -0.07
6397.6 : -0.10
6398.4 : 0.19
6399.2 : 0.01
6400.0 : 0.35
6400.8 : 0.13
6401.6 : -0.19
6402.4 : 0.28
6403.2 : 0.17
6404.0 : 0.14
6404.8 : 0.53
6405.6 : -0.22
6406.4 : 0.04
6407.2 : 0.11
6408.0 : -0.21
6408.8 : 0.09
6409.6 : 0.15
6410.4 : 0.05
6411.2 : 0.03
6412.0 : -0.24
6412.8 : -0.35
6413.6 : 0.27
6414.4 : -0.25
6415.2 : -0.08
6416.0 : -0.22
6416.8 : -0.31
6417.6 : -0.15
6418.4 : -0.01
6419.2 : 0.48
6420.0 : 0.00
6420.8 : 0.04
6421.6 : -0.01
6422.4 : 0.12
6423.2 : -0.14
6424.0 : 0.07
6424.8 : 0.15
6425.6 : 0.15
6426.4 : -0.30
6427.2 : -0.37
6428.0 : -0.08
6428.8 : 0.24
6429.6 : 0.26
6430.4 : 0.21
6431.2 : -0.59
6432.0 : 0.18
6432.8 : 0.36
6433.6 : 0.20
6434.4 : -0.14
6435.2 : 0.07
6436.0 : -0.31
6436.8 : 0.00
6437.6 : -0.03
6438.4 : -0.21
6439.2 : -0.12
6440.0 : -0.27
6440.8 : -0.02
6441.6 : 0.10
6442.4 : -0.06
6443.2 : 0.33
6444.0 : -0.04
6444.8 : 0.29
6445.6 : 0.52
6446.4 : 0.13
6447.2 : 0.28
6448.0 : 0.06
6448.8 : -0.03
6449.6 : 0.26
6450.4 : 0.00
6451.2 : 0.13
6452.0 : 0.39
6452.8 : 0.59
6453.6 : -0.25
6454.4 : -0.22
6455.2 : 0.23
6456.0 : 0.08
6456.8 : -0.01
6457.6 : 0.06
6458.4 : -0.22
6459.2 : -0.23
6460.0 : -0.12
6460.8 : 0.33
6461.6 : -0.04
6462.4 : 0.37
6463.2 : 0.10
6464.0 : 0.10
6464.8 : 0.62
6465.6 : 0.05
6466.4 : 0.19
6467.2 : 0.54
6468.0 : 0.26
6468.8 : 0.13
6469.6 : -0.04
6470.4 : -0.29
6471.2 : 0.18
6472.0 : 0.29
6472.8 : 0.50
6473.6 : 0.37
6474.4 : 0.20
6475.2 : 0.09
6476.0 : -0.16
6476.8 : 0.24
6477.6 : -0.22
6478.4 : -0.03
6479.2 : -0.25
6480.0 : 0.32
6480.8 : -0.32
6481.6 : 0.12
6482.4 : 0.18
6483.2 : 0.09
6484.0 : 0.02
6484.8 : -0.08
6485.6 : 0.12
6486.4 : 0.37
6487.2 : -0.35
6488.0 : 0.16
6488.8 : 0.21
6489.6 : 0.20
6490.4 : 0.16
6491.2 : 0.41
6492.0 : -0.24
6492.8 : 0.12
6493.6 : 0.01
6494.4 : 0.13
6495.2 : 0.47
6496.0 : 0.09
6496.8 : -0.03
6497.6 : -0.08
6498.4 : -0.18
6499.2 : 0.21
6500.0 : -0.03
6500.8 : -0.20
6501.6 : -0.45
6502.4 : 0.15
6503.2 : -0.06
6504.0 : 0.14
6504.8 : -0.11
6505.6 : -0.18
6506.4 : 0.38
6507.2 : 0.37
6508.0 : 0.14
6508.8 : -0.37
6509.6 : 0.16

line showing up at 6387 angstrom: [O II]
